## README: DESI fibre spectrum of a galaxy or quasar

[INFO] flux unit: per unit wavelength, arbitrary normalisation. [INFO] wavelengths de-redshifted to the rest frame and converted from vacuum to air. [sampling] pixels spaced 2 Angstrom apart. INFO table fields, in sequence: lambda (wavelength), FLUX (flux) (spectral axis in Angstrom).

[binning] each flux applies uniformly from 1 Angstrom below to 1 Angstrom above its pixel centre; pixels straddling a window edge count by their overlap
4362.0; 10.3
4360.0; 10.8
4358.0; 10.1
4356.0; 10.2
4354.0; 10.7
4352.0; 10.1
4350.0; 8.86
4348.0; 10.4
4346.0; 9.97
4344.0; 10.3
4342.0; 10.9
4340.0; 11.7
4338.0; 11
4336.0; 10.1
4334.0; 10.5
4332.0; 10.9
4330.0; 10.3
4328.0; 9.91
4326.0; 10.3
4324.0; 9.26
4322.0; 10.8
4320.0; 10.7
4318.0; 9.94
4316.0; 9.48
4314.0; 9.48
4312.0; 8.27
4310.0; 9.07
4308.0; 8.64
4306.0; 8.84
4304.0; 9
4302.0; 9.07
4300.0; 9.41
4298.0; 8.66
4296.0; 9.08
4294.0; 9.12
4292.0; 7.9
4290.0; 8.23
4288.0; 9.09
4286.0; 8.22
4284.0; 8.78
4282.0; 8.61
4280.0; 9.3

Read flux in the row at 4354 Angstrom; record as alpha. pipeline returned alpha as 10.7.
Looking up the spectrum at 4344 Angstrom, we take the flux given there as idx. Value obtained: 10.3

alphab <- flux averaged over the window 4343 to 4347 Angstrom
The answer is 10.1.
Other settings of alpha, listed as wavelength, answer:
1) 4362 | 10.3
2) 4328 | 9.91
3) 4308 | 8.64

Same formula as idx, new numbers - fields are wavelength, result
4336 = 10.1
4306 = 8.84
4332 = 10.9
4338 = 11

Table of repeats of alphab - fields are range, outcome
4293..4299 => 8.95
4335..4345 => 10.8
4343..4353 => 9.93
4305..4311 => 8.85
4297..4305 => 9.04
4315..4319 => 9.71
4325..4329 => 10.1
